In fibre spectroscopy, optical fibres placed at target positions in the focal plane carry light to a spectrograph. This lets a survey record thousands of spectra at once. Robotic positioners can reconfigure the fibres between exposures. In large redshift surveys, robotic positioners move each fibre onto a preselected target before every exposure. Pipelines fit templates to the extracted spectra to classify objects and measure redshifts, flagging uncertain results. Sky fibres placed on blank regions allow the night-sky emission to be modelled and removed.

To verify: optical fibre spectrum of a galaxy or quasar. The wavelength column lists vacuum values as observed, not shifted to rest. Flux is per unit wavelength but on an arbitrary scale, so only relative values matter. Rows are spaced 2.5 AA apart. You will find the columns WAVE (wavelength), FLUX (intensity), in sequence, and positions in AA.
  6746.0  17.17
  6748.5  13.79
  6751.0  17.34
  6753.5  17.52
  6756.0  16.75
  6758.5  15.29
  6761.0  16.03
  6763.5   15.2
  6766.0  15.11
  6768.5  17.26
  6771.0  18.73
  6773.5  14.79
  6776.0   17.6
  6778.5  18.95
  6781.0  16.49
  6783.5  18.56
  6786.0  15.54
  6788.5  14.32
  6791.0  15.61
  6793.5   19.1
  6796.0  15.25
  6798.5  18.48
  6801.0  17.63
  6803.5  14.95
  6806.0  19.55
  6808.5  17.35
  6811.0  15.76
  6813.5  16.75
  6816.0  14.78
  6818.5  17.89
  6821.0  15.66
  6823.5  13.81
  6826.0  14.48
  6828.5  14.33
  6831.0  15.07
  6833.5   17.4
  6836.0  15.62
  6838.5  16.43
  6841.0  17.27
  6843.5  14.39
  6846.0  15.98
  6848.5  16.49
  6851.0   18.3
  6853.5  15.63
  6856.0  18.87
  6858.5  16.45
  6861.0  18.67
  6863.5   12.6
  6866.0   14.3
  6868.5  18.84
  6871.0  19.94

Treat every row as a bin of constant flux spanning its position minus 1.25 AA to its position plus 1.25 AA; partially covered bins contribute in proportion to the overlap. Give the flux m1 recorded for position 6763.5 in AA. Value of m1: 15.2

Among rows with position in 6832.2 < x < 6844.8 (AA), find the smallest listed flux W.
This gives 14.39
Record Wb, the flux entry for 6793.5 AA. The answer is 19.1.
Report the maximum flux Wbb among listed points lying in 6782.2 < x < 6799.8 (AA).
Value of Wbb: 19.1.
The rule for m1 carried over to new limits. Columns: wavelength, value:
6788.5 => 14.32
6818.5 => 17.89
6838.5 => 16.43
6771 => 18.73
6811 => 15.76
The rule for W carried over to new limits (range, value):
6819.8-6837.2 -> 13.81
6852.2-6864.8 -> 12.6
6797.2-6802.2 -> 17.63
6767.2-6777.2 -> 14.79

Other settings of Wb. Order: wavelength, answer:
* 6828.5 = 14.33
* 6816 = 14.78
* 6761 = 16.03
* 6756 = 16.75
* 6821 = 15.66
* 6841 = 17.27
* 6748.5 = 13.79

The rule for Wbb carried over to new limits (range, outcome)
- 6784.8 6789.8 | 15.54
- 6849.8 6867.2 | 18.87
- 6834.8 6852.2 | 18.3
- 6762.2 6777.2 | 18.73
